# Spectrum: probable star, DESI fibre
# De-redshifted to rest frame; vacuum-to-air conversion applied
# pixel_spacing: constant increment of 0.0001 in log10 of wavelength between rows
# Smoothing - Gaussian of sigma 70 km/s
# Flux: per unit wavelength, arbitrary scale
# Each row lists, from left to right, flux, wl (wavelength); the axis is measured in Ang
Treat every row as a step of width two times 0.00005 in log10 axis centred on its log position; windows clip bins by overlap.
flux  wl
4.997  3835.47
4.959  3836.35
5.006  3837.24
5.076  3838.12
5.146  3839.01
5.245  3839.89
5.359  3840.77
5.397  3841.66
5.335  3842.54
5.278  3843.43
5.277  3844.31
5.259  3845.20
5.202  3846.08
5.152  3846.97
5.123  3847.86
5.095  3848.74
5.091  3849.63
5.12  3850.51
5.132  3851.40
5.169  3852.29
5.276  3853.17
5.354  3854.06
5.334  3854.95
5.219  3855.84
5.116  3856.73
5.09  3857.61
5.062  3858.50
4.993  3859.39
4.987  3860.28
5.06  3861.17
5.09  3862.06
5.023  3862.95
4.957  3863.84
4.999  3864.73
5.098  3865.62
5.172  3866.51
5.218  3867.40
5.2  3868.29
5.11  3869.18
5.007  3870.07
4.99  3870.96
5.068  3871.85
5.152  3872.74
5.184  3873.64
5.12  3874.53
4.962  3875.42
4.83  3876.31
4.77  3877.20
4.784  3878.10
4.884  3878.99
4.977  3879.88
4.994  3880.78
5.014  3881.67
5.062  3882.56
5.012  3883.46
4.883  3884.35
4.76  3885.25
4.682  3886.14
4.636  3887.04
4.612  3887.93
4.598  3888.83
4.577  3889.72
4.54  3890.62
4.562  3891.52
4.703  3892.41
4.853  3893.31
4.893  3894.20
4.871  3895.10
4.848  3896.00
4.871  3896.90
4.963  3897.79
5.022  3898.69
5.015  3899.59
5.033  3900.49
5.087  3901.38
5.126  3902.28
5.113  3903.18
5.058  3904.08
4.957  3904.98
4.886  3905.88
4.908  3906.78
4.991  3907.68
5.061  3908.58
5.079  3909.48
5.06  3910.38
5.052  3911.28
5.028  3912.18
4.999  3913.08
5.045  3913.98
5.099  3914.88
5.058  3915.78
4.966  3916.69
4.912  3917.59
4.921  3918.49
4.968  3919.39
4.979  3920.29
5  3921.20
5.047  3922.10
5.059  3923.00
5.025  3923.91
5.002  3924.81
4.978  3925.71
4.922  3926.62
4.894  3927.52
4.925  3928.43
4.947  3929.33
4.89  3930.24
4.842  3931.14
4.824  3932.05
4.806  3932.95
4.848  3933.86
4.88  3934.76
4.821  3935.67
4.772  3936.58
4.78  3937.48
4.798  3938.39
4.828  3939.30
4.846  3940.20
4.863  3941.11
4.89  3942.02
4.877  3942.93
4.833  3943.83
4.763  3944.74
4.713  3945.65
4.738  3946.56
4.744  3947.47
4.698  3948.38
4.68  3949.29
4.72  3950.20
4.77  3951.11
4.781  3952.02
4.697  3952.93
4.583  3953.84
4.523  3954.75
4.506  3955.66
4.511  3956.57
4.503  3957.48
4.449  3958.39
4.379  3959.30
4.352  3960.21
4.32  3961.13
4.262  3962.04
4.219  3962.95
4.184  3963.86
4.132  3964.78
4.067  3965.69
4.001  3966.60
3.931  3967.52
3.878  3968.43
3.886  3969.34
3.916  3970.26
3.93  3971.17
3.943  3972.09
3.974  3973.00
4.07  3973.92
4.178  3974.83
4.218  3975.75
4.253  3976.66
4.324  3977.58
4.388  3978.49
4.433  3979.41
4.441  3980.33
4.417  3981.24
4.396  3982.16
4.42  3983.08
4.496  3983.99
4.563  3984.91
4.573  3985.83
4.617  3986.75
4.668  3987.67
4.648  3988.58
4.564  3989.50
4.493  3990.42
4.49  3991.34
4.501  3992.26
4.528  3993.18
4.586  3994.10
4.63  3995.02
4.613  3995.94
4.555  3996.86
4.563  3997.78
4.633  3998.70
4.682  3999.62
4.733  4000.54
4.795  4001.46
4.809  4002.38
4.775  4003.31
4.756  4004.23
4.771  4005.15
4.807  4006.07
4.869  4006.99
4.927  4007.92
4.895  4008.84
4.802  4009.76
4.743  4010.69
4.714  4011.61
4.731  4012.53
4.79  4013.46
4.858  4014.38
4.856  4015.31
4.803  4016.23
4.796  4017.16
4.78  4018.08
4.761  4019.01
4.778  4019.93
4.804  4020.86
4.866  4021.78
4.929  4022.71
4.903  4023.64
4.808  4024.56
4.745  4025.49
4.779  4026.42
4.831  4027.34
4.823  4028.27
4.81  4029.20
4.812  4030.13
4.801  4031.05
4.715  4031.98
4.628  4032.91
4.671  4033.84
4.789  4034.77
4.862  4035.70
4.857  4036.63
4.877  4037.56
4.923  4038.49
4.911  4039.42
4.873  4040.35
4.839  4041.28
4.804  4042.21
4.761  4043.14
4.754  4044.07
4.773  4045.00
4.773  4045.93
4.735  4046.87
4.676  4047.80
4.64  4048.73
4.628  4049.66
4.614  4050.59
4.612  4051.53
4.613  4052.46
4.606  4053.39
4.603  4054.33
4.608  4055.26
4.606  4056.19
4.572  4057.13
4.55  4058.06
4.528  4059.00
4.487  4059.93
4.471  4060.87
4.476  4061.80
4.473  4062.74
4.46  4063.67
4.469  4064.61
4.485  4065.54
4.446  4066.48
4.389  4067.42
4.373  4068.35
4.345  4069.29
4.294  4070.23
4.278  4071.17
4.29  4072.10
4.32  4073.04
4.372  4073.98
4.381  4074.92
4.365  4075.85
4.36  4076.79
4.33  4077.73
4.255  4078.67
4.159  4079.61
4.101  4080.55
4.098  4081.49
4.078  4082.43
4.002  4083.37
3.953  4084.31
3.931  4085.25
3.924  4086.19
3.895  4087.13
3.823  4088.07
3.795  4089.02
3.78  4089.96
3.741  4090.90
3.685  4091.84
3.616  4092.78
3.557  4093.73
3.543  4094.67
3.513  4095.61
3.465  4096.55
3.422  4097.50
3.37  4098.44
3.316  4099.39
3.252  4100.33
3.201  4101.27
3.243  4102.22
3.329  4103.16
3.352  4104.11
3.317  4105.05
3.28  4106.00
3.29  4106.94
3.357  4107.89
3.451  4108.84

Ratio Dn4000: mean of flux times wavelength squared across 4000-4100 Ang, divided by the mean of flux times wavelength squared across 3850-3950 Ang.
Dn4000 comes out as 1.0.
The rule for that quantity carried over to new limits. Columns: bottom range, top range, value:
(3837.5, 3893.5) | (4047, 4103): 0.91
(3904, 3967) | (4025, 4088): 1.01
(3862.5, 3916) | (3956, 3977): 0.87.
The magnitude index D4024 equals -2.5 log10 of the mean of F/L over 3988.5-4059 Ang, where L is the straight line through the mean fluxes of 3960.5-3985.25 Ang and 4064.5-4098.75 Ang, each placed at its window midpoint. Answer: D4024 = -0.15 mag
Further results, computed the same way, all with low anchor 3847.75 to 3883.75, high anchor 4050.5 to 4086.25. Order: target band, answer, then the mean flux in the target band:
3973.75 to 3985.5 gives 0.07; 4.36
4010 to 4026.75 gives -0.06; 4.8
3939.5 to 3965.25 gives 0.04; 4.59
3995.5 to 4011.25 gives -0.04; 4.75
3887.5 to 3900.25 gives 0.04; 4.78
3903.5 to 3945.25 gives -0.01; 4.93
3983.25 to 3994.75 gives 0.02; 4.56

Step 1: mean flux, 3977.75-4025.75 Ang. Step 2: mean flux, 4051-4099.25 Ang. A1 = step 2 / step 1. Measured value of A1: 0.89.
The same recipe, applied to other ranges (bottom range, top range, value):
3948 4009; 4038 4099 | 0.96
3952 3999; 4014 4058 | 1.09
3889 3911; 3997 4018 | 0.97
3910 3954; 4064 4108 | 0.79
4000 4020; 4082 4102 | 0.76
